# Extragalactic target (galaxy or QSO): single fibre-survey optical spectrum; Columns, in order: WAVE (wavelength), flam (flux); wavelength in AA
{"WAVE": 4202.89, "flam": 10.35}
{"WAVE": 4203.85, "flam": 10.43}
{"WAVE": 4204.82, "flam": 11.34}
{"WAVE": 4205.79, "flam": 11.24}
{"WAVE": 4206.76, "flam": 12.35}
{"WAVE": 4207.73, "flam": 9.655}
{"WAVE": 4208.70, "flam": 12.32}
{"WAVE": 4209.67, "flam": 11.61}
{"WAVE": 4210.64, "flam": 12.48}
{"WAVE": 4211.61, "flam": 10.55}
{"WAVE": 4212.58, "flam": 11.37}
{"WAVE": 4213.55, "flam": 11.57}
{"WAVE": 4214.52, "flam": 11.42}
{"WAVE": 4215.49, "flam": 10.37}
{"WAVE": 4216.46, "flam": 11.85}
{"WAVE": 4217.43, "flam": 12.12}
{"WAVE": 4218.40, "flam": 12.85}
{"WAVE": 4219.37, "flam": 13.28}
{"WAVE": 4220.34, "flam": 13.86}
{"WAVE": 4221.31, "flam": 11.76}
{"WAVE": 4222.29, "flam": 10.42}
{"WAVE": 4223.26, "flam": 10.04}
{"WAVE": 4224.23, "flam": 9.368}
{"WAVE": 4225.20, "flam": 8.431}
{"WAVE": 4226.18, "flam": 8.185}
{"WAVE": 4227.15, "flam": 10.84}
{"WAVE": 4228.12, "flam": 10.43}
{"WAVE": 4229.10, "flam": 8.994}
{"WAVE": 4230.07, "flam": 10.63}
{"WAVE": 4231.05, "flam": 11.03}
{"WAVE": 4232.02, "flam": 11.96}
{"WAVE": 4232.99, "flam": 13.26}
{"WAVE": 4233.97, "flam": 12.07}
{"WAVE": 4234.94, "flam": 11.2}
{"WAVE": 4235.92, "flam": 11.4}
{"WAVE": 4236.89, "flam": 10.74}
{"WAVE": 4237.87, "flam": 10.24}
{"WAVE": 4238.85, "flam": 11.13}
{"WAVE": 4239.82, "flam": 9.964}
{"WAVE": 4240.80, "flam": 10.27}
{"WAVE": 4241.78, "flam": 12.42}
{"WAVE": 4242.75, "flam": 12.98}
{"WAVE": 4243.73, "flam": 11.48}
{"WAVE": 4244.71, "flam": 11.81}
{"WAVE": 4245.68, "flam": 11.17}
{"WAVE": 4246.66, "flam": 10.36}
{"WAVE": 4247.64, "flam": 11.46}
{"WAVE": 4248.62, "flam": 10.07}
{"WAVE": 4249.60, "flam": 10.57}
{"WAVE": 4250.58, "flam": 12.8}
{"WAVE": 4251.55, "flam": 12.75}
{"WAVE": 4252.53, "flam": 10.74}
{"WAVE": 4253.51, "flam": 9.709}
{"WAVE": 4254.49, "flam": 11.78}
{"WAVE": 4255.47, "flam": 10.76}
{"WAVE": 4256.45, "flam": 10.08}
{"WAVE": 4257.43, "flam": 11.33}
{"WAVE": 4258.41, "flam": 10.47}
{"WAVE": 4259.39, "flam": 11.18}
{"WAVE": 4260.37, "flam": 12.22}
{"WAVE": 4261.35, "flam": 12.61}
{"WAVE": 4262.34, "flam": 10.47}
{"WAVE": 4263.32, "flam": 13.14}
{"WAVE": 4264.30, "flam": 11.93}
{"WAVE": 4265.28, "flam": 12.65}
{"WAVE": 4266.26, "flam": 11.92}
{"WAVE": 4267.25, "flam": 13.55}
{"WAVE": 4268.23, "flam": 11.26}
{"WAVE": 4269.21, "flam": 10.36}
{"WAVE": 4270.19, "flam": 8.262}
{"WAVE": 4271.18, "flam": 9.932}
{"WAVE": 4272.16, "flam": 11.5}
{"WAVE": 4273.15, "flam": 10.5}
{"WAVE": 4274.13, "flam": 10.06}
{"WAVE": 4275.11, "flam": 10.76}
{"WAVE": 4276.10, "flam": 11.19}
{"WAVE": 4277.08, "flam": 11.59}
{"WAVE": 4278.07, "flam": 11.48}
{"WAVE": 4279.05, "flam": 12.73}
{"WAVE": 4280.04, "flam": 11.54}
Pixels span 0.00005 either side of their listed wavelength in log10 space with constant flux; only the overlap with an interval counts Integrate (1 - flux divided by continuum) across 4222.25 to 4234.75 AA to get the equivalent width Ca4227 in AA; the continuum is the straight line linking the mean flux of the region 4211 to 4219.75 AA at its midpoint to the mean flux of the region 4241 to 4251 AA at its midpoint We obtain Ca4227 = 1.23 AA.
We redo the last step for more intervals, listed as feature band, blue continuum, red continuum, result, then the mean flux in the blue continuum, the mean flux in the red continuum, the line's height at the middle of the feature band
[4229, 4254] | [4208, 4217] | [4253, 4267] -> 0.5 AA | 11.5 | 11.5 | 11.5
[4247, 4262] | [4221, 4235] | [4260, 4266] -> 0.7 AA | 10.5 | 12.2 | 11.8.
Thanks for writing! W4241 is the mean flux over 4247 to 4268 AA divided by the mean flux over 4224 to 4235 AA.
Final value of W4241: 1.09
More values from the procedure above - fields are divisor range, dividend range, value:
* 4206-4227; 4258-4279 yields 1.01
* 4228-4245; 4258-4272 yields 1.02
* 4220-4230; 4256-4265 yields 1.13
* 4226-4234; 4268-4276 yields 0.95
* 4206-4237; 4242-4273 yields 1.01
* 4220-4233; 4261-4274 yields 1.08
